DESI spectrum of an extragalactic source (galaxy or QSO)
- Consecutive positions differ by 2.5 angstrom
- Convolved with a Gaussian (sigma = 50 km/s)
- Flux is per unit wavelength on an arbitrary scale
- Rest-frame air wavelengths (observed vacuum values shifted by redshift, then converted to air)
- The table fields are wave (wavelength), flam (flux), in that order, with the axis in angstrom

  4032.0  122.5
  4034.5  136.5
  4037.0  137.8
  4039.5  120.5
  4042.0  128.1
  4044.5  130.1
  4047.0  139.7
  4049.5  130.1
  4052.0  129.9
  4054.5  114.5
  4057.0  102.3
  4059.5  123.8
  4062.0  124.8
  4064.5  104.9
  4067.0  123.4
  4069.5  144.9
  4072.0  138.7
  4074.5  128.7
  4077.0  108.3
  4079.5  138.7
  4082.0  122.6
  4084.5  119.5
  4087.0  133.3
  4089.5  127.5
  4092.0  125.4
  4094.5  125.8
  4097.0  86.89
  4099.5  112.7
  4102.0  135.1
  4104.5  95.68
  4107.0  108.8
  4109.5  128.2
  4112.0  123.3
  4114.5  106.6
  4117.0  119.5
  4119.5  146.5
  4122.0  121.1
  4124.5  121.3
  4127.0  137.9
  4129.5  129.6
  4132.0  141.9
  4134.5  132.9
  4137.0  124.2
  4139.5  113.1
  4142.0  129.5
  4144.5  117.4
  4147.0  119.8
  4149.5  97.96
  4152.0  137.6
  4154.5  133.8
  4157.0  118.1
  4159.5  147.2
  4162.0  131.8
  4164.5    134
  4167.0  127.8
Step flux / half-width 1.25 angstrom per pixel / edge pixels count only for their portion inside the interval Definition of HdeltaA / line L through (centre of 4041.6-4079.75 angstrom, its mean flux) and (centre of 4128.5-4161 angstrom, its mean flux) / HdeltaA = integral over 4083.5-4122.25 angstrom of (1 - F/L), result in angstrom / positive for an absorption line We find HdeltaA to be 1.89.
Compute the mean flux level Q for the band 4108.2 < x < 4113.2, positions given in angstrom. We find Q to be 126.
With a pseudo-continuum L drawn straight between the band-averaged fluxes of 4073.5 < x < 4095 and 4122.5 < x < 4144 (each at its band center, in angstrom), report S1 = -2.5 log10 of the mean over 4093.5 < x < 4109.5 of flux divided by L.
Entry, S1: 0.132 mag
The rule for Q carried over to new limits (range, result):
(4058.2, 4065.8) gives 118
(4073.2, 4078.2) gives 119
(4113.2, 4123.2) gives 123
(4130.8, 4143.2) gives 128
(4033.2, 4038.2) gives 137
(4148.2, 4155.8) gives 123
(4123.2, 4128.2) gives 129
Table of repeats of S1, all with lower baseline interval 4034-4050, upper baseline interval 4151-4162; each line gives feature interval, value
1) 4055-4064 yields 0.14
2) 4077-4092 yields 0.05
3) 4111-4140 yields 0.05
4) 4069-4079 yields 0.02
